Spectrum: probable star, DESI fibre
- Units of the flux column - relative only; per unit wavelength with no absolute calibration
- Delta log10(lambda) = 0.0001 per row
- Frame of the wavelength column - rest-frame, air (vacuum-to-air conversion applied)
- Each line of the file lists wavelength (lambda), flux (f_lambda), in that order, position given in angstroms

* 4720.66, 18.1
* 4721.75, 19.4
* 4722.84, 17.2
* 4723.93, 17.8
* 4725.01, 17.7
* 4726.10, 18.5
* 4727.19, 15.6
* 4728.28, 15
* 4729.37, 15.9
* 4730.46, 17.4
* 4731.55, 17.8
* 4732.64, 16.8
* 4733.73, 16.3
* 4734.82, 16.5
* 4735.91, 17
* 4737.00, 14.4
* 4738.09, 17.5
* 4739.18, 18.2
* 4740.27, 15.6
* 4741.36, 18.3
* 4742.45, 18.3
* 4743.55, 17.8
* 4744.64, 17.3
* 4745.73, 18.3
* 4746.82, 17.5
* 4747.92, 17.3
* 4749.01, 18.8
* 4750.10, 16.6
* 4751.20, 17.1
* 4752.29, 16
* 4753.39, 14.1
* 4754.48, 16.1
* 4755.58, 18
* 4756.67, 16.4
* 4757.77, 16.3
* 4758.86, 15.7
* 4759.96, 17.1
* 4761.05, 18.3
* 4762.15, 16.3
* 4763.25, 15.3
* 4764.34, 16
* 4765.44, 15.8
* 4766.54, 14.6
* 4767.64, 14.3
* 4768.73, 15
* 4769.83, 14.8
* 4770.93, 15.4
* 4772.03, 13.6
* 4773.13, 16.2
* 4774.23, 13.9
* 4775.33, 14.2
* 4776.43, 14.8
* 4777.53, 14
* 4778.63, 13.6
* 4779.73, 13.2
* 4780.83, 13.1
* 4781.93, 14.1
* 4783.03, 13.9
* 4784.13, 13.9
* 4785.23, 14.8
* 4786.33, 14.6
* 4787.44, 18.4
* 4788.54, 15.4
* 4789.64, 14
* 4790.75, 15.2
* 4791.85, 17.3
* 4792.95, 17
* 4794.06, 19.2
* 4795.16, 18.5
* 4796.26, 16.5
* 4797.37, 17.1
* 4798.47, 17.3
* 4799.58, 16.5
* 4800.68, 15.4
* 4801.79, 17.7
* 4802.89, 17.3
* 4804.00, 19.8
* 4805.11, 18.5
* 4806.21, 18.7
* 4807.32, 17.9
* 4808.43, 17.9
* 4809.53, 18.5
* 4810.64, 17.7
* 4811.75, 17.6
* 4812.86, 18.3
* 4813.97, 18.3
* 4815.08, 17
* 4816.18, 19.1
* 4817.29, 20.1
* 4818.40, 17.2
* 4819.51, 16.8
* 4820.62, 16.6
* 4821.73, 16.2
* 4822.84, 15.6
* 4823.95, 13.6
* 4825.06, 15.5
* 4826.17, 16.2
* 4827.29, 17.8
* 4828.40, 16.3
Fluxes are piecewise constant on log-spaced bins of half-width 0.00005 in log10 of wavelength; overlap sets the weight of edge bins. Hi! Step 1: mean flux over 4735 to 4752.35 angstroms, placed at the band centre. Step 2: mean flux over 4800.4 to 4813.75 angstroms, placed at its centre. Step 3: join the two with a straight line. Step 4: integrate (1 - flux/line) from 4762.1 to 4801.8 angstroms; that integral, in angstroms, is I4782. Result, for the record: 5.2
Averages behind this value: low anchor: 17.3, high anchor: 18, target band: 15.4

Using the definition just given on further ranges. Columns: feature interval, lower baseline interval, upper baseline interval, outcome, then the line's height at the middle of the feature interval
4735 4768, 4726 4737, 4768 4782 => -2.6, 15.5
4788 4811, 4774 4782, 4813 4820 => -1.5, 16.2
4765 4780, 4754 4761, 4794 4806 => 2.2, 17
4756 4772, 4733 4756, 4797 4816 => 1.4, 17.2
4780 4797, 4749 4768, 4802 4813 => 1.7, 17.4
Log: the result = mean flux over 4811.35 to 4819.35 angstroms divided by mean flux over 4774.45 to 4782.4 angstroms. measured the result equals 1.3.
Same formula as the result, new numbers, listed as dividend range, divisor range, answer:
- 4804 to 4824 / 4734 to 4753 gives 1.03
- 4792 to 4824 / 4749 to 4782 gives 1.14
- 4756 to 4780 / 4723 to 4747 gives 0.89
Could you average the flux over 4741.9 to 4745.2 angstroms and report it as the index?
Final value 17.8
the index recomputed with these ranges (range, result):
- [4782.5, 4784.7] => 13.9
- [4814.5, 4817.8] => 18.7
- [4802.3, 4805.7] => 18.6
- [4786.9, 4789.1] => 16.9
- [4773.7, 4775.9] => 14.1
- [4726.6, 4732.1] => 16.3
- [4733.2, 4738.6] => 16.3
